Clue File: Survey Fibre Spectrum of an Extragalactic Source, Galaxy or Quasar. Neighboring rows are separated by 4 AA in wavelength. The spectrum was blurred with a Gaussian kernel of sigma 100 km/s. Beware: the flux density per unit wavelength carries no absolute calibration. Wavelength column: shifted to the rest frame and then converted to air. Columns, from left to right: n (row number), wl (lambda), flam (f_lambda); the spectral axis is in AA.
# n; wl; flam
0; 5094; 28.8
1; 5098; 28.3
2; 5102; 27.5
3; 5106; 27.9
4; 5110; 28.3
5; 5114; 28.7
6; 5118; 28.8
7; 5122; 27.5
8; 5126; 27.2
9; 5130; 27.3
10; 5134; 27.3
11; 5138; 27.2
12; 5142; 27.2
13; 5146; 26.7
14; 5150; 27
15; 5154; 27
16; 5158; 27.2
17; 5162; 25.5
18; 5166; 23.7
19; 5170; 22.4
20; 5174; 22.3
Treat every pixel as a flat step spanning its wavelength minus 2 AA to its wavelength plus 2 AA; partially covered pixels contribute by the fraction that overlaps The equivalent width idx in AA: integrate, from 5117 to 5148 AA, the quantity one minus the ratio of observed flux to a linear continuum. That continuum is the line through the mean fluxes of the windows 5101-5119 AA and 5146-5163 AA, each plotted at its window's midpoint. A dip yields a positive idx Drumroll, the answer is 0.2 AA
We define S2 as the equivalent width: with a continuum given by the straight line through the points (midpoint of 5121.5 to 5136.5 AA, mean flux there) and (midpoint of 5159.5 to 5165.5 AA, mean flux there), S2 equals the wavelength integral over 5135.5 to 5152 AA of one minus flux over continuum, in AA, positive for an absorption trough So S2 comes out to -0.4 AA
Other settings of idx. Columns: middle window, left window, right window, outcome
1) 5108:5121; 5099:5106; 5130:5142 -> -0.5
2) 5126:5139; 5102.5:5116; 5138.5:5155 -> 0.1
